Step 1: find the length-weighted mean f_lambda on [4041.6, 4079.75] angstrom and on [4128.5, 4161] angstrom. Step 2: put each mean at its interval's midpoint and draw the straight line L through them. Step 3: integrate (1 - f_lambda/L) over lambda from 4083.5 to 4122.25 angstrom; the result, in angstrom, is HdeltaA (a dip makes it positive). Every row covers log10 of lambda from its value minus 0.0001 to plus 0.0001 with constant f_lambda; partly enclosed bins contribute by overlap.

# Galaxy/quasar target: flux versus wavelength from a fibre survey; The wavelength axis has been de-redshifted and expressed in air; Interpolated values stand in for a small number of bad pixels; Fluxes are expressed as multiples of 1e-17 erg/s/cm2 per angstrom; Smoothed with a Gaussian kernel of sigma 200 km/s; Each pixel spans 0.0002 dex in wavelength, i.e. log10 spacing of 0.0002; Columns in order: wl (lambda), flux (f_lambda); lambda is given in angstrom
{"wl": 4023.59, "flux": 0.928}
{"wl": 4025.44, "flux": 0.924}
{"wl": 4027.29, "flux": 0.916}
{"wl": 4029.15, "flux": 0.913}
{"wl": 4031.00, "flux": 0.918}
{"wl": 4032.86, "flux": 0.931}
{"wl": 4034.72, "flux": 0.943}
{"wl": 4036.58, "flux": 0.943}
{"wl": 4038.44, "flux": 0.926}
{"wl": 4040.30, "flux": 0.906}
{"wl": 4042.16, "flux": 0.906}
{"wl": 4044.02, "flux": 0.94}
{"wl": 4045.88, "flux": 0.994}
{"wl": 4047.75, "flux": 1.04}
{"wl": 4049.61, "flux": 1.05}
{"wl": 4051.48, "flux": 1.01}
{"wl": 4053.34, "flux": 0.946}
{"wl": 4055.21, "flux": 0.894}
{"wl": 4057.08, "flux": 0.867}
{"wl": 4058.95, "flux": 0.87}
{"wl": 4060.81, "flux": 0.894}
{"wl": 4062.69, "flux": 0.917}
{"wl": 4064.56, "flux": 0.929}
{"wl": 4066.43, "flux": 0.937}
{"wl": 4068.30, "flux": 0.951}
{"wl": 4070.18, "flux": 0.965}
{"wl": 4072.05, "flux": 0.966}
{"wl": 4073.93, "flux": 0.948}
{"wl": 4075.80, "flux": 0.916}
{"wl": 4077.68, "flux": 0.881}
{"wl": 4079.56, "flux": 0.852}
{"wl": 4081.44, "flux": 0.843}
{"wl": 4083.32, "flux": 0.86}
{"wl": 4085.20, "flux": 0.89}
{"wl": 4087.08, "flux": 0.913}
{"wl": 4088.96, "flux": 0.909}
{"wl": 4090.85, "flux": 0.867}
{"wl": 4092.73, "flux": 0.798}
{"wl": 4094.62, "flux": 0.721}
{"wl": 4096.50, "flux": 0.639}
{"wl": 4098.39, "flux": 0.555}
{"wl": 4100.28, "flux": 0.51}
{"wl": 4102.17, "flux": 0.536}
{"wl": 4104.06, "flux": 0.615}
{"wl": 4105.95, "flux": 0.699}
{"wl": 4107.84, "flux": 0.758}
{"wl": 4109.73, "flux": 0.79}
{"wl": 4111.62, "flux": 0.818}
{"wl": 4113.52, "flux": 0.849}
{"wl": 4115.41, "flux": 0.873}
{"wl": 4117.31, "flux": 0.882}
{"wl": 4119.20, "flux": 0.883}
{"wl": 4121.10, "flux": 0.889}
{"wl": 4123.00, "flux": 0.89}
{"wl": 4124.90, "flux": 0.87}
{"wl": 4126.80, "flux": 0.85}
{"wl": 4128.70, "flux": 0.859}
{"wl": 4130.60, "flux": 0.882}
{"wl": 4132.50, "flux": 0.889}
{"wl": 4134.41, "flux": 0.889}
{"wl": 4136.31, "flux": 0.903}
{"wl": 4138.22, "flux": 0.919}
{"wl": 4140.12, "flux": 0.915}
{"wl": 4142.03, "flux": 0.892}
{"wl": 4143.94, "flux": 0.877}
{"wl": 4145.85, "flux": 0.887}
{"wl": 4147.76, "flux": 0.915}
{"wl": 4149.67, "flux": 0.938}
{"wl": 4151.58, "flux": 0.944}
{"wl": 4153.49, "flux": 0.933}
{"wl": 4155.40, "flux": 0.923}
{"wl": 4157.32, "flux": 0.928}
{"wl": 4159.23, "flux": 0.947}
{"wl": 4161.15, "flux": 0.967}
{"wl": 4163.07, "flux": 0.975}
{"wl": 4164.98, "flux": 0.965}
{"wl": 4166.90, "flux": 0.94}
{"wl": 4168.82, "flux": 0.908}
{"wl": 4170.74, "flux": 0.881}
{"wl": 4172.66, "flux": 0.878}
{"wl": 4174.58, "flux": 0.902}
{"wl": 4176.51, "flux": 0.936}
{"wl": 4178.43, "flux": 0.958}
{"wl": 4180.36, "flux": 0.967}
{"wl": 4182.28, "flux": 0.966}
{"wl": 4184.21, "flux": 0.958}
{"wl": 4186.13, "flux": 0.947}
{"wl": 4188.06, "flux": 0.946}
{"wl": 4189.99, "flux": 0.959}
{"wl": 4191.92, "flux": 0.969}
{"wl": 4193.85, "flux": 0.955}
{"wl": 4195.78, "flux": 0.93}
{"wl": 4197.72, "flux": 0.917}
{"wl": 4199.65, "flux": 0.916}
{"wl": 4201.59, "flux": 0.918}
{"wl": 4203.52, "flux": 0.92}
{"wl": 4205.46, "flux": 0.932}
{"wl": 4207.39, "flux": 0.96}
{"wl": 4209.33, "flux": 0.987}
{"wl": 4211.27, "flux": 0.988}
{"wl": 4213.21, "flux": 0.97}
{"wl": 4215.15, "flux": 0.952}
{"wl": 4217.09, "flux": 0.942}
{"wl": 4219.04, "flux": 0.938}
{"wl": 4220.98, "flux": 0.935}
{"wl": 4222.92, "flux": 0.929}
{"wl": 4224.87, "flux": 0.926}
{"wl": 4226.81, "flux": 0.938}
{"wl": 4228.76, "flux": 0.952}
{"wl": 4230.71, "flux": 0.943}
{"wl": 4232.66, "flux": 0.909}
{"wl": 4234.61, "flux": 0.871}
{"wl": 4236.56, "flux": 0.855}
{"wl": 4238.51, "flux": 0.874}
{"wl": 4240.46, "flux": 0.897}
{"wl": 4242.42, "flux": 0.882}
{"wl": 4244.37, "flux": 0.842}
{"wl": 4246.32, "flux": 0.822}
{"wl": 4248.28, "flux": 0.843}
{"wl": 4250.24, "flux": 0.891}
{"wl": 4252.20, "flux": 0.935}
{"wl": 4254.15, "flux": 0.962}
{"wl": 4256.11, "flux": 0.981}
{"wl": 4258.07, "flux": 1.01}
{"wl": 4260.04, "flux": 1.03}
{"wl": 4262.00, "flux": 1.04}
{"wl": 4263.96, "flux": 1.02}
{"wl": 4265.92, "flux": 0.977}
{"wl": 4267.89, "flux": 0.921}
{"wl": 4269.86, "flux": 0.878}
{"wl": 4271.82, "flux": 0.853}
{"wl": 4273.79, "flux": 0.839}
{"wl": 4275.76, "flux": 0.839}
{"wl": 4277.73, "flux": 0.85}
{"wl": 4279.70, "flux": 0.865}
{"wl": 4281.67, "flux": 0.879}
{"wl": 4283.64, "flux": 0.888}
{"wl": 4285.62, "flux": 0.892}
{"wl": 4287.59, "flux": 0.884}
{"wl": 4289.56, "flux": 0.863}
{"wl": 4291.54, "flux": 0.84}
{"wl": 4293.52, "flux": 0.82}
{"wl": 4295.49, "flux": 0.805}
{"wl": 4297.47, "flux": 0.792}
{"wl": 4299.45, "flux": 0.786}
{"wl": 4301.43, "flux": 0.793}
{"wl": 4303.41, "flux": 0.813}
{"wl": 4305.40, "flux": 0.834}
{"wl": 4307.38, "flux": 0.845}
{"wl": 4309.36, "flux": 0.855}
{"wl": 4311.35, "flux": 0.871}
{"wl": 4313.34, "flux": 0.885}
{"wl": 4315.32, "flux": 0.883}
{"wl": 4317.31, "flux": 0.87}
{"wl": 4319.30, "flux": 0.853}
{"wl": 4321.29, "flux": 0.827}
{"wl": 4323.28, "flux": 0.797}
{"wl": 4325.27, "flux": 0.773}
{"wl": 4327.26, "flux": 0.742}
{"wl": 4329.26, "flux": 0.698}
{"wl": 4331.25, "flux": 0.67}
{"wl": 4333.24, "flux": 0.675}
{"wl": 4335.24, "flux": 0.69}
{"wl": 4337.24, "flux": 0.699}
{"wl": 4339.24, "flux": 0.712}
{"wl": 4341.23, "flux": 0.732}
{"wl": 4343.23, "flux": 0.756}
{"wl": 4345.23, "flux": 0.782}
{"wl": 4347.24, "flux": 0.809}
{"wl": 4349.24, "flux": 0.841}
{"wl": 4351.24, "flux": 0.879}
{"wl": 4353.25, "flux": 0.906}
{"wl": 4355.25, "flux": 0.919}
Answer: 6.4 angstrom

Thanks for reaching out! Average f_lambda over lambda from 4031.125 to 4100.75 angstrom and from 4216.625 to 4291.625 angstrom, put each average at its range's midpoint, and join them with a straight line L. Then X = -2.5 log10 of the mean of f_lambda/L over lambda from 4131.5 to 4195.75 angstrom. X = -0.035 mag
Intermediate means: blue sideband 0.89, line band 0.93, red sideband 0.909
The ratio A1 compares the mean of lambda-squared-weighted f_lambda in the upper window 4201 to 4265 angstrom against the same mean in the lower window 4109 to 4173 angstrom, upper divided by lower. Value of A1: 1.08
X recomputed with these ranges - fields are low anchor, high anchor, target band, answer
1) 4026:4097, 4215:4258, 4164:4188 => -0.028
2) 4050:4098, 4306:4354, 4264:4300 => -0.070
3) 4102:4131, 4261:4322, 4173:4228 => -0.127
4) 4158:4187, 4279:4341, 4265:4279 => -0.042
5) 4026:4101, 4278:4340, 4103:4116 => 0.143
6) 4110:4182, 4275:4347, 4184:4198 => -0.083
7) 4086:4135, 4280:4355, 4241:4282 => -0.135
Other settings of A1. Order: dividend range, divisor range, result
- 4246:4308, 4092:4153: 1.16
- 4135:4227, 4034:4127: 1.14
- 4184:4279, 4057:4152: 1.16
